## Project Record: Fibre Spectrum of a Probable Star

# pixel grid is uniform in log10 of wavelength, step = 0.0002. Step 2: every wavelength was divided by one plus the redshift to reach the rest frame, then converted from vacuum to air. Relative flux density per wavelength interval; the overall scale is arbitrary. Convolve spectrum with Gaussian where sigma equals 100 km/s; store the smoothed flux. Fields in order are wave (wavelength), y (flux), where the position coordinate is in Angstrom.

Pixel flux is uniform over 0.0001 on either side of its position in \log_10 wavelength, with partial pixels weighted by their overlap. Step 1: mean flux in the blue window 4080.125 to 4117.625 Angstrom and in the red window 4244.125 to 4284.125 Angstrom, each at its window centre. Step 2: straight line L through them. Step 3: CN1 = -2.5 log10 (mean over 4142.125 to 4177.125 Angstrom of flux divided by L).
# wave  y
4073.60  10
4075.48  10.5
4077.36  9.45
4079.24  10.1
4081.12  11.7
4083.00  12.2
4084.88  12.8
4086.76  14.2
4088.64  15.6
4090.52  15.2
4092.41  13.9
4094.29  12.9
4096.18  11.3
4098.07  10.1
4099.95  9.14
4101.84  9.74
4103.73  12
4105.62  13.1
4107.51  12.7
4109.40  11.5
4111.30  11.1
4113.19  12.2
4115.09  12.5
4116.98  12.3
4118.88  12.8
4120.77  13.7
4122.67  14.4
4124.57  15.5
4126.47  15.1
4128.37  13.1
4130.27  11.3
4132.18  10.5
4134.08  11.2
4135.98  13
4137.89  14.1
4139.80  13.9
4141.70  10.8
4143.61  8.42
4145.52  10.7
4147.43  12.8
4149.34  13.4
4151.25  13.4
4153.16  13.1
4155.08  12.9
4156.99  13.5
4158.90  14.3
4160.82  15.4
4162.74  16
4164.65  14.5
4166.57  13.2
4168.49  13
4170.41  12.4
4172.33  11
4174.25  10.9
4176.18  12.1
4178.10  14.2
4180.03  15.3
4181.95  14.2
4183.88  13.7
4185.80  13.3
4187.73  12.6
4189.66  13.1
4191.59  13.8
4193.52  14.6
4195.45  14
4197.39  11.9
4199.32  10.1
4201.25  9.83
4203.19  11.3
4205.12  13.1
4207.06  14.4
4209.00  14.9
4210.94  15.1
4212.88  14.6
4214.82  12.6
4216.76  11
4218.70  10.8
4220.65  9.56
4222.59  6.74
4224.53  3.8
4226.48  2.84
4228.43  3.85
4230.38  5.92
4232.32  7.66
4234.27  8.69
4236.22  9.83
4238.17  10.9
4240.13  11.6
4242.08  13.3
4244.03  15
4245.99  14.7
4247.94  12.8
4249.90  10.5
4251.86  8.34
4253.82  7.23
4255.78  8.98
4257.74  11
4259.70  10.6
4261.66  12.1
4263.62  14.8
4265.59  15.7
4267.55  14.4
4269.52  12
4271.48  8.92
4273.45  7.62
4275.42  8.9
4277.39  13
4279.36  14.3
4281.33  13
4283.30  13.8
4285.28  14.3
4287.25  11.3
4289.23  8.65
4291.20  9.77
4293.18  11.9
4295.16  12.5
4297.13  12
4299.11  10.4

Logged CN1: -0.063 mag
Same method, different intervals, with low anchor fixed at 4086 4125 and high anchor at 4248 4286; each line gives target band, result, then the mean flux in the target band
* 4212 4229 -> 0.36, 8.49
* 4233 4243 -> 0.10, 10.8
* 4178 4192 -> -0.14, 13.7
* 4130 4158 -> 0.01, 12.2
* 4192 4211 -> -0.07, 12.8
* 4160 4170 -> -0.17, 14.3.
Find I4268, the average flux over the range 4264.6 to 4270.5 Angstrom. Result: 14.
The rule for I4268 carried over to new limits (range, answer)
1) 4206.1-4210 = 14.6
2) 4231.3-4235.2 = 8.15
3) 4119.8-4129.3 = 14.4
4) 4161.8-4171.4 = 13.8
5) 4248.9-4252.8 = 9.43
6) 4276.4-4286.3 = 13.7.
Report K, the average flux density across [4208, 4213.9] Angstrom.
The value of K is 14.8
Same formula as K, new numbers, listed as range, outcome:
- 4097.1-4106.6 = 10.8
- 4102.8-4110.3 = 12.3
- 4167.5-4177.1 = 11.9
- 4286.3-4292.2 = 9.9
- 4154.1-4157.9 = 13.2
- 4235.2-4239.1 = 10.3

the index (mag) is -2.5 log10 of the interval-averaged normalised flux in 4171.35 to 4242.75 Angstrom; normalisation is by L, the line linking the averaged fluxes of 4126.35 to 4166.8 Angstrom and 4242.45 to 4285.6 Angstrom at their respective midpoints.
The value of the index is 0.11 mag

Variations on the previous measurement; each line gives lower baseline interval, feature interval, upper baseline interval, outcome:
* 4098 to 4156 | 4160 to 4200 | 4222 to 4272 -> -0.17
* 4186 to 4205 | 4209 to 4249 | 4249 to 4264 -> 0.10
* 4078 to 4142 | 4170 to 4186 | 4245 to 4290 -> -0.08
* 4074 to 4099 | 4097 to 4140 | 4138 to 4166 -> 0.03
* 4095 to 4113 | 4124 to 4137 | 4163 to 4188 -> -0.07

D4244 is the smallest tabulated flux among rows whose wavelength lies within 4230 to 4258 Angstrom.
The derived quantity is 5.92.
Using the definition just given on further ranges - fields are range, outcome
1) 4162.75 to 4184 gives 10.9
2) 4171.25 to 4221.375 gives 9.56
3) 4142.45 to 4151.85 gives 8.42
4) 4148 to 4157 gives 12.9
